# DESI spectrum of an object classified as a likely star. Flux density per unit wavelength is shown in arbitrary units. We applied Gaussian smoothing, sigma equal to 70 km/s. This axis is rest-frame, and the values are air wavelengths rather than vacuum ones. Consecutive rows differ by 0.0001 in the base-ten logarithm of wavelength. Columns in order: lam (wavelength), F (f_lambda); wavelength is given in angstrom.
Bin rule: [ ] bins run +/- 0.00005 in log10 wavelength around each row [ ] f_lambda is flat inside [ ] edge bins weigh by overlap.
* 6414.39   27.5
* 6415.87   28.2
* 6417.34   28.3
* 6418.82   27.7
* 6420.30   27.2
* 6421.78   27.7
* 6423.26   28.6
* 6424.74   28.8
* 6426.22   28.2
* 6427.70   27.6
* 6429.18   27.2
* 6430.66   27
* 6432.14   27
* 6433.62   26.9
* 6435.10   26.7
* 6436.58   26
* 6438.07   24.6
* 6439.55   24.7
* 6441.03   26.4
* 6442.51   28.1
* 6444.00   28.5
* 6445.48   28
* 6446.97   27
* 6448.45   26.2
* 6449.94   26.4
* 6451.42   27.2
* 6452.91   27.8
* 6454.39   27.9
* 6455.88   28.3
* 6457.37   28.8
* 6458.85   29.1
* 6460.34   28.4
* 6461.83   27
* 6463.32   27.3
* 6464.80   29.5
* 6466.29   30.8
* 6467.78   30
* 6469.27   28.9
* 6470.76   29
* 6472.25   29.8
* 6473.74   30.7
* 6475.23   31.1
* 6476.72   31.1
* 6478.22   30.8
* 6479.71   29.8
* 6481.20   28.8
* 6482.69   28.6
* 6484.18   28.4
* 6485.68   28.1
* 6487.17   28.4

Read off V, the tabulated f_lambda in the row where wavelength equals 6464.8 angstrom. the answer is 29.5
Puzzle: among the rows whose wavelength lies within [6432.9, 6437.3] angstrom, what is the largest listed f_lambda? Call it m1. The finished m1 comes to 26.9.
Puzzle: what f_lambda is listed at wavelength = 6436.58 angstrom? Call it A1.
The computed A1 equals 26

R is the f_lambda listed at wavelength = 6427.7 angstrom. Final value 27.6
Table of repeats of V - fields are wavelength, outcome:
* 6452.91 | 27.8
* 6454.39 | 27.9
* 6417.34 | 28.3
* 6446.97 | 27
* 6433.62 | 26.9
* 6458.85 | 29.1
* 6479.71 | 29.8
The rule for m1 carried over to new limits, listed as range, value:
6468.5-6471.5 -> 29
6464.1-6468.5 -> 30.8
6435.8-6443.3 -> 28.1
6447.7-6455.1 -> 27.9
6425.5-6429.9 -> 28.2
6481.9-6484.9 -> 28.6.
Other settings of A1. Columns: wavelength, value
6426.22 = 28.2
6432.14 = 27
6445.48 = 28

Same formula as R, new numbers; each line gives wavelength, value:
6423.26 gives 28.6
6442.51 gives 28.1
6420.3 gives 27.2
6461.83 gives 27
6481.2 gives 28.8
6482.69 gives 28.6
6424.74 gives 28.8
